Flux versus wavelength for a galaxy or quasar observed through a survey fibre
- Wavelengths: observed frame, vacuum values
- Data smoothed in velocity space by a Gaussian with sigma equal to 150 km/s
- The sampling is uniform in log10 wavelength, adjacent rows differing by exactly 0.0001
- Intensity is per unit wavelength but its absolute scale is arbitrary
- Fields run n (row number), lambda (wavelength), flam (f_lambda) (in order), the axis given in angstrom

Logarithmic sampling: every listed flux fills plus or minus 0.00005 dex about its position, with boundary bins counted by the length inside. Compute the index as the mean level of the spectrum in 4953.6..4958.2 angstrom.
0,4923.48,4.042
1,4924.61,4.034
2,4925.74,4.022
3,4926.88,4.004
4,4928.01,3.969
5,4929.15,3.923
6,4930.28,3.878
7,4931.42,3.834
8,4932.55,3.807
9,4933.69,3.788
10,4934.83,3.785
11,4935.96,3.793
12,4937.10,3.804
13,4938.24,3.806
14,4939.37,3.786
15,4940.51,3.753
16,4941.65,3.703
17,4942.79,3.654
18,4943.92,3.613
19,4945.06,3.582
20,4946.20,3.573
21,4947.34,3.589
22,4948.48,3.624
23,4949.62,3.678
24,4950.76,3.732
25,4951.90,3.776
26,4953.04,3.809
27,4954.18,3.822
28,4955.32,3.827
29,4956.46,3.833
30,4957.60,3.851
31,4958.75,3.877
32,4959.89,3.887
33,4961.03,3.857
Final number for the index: 3.83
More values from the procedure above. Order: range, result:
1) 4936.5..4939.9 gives 3.8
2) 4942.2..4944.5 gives 3.64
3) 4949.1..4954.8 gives 3.77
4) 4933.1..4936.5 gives 3.79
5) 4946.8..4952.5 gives 3.68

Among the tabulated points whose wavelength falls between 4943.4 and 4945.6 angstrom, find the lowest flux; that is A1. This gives 3.582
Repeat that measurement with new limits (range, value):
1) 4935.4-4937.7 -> 3.793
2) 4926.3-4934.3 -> 3.788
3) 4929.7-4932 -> 3.834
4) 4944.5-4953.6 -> 3.573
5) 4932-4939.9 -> 3.785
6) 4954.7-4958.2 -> 3.827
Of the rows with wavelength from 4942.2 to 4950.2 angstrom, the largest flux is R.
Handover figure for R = 3.678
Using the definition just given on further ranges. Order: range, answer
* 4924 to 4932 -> 4.034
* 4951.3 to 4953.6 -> 3.809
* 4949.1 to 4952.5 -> 3.776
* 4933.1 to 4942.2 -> 3.806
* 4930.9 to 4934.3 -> 3.834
